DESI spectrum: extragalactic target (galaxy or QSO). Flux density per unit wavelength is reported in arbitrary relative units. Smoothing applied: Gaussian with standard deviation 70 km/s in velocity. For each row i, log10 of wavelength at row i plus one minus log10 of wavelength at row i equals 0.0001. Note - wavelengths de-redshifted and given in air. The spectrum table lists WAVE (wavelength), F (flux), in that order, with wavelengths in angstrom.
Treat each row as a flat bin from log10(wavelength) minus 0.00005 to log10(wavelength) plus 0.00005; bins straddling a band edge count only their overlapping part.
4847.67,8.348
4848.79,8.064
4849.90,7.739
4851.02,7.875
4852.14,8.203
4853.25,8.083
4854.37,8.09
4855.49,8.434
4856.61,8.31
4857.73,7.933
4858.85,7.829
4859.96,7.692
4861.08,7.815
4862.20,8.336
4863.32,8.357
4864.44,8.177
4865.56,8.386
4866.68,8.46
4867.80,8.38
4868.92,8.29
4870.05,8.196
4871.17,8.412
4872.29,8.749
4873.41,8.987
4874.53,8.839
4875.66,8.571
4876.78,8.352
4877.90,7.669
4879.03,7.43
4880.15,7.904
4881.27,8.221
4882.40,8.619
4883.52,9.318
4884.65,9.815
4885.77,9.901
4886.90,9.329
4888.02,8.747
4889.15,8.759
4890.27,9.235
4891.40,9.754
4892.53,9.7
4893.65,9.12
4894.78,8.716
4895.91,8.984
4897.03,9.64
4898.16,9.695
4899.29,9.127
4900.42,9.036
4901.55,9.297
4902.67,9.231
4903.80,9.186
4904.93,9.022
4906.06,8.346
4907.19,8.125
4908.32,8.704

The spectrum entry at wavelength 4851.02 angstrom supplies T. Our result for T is 7.875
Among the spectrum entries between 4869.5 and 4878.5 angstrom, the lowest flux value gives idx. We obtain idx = 7.669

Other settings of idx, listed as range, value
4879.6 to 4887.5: 7.904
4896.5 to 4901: 9.036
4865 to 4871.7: 8.196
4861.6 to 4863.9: 8.336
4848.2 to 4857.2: 7.739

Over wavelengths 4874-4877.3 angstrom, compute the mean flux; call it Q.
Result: 8.58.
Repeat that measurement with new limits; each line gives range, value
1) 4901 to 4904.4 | 9.25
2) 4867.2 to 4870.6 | 8.27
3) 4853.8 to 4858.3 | 8.17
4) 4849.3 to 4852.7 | 7.96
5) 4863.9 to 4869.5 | 8.33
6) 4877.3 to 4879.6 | 7.57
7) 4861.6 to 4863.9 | 8.33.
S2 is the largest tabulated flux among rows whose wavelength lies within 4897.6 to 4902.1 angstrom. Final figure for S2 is 9.695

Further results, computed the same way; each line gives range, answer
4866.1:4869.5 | 8.46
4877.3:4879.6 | 7.669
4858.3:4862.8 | 8.336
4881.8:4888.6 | 9.901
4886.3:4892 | 9.754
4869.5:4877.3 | 8.987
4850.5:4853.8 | 8.203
